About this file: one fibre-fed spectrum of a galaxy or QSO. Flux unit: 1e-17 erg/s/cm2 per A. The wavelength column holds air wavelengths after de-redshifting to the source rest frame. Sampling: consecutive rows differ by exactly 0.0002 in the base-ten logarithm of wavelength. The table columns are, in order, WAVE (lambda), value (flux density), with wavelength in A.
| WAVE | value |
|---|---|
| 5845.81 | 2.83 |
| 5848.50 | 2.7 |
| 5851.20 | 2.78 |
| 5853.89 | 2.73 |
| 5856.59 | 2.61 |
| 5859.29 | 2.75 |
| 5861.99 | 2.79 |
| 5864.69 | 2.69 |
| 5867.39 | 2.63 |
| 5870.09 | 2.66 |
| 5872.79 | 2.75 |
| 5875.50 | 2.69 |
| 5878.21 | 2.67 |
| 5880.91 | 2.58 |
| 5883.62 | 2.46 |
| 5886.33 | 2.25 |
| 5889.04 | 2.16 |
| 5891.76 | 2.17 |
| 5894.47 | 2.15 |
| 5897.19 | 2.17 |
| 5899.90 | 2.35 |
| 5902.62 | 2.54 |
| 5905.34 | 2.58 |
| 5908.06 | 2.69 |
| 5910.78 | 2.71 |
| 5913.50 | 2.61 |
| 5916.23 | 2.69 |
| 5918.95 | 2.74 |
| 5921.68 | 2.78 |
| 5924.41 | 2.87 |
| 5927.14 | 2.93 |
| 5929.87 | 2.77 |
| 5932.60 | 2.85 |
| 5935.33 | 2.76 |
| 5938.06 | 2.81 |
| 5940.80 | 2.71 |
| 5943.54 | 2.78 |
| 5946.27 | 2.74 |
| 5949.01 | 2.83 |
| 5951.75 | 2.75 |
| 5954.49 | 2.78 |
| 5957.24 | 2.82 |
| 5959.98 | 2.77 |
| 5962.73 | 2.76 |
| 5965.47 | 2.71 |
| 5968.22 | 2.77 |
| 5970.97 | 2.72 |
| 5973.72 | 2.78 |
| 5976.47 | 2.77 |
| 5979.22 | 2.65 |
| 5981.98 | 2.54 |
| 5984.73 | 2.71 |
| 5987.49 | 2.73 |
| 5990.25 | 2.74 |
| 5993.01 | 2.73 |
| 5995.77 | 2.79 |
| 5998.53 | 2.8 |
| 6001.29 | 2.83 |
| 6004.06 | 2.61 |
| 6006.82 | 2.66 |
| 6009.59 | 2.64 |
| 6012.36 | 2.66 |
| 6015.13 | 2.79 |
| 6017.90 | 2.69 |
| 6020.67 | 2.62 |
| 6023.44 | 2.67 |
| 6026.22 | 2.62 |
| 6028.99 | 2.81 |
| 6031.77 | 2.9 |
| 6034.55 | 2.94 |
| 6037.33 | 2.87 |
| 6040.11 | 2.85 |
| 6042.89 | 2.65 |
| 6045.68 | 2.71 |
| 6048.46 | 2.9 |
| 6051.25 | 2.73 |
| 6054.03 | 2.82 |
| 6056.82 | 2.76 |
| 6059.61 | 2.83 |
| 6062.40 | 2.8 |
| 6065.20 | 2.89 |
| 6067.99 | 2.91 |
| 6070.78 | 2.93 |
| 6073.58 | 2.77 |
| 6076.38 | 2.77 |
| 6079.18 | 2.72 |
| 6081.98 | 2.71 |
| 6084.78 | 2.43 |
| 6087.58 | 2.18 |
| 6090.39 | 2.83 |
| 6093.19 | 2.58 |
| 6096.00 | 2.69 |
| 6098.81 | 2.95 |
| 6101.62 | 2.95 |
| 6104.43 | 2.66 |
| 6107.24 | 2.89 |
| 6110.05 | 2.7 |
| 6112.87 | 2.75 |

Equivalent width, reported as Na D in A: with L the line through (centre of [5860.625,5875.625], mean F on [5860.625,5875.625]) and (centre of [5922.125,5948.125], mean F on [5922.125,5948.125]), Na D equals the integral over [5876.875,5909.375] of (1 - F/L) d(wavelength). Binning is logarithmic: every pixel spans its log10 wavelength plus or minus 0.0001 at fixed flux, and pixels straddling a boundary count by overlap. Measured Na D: 4.1 A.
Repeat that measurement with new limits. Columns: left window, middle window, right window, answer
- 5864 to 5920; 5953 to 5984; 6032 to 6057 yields -0.8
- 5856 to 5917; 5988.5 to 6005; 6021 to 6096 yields -0.5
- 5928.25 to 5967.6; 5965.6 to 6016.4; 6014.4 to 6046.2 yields 0.9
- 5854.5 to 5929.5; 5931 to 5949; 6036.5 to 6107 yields -1.0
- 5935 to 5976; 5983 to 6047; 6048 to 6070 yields 1.5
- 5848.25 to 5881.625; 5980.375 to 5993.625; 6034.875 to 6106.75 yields 0.2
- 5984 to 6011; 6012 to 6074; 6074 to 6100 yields -2.4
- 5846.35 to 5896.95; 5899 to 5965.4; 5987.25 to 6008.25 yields -2.3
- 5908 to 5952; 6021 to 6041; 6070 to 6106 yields -0.5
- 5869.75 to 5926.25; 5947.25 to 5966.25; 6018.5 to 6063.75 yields -1.0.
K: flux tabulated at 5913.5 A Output 2.61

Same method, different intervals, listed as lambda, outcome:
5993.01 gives 2.73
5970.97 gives 2.72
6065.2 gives 2.89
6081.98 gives 2.71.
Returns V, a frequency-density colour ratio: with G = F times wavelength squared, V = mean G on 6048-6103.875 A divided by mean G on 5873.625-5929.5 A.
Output 1.15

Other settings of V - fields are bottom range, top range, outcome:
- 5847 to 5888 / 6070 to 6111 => 1.11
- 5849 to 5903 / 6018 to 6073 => 1.17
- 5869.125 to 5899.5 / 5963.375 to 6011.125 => 1.16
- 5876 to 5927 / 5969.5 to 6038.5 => 1.12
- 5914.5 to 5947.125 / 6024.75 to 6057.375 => 1.04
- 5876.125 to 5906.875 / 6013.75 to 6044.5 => 1.22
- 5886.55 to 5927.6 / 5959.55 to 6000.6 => 1.11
